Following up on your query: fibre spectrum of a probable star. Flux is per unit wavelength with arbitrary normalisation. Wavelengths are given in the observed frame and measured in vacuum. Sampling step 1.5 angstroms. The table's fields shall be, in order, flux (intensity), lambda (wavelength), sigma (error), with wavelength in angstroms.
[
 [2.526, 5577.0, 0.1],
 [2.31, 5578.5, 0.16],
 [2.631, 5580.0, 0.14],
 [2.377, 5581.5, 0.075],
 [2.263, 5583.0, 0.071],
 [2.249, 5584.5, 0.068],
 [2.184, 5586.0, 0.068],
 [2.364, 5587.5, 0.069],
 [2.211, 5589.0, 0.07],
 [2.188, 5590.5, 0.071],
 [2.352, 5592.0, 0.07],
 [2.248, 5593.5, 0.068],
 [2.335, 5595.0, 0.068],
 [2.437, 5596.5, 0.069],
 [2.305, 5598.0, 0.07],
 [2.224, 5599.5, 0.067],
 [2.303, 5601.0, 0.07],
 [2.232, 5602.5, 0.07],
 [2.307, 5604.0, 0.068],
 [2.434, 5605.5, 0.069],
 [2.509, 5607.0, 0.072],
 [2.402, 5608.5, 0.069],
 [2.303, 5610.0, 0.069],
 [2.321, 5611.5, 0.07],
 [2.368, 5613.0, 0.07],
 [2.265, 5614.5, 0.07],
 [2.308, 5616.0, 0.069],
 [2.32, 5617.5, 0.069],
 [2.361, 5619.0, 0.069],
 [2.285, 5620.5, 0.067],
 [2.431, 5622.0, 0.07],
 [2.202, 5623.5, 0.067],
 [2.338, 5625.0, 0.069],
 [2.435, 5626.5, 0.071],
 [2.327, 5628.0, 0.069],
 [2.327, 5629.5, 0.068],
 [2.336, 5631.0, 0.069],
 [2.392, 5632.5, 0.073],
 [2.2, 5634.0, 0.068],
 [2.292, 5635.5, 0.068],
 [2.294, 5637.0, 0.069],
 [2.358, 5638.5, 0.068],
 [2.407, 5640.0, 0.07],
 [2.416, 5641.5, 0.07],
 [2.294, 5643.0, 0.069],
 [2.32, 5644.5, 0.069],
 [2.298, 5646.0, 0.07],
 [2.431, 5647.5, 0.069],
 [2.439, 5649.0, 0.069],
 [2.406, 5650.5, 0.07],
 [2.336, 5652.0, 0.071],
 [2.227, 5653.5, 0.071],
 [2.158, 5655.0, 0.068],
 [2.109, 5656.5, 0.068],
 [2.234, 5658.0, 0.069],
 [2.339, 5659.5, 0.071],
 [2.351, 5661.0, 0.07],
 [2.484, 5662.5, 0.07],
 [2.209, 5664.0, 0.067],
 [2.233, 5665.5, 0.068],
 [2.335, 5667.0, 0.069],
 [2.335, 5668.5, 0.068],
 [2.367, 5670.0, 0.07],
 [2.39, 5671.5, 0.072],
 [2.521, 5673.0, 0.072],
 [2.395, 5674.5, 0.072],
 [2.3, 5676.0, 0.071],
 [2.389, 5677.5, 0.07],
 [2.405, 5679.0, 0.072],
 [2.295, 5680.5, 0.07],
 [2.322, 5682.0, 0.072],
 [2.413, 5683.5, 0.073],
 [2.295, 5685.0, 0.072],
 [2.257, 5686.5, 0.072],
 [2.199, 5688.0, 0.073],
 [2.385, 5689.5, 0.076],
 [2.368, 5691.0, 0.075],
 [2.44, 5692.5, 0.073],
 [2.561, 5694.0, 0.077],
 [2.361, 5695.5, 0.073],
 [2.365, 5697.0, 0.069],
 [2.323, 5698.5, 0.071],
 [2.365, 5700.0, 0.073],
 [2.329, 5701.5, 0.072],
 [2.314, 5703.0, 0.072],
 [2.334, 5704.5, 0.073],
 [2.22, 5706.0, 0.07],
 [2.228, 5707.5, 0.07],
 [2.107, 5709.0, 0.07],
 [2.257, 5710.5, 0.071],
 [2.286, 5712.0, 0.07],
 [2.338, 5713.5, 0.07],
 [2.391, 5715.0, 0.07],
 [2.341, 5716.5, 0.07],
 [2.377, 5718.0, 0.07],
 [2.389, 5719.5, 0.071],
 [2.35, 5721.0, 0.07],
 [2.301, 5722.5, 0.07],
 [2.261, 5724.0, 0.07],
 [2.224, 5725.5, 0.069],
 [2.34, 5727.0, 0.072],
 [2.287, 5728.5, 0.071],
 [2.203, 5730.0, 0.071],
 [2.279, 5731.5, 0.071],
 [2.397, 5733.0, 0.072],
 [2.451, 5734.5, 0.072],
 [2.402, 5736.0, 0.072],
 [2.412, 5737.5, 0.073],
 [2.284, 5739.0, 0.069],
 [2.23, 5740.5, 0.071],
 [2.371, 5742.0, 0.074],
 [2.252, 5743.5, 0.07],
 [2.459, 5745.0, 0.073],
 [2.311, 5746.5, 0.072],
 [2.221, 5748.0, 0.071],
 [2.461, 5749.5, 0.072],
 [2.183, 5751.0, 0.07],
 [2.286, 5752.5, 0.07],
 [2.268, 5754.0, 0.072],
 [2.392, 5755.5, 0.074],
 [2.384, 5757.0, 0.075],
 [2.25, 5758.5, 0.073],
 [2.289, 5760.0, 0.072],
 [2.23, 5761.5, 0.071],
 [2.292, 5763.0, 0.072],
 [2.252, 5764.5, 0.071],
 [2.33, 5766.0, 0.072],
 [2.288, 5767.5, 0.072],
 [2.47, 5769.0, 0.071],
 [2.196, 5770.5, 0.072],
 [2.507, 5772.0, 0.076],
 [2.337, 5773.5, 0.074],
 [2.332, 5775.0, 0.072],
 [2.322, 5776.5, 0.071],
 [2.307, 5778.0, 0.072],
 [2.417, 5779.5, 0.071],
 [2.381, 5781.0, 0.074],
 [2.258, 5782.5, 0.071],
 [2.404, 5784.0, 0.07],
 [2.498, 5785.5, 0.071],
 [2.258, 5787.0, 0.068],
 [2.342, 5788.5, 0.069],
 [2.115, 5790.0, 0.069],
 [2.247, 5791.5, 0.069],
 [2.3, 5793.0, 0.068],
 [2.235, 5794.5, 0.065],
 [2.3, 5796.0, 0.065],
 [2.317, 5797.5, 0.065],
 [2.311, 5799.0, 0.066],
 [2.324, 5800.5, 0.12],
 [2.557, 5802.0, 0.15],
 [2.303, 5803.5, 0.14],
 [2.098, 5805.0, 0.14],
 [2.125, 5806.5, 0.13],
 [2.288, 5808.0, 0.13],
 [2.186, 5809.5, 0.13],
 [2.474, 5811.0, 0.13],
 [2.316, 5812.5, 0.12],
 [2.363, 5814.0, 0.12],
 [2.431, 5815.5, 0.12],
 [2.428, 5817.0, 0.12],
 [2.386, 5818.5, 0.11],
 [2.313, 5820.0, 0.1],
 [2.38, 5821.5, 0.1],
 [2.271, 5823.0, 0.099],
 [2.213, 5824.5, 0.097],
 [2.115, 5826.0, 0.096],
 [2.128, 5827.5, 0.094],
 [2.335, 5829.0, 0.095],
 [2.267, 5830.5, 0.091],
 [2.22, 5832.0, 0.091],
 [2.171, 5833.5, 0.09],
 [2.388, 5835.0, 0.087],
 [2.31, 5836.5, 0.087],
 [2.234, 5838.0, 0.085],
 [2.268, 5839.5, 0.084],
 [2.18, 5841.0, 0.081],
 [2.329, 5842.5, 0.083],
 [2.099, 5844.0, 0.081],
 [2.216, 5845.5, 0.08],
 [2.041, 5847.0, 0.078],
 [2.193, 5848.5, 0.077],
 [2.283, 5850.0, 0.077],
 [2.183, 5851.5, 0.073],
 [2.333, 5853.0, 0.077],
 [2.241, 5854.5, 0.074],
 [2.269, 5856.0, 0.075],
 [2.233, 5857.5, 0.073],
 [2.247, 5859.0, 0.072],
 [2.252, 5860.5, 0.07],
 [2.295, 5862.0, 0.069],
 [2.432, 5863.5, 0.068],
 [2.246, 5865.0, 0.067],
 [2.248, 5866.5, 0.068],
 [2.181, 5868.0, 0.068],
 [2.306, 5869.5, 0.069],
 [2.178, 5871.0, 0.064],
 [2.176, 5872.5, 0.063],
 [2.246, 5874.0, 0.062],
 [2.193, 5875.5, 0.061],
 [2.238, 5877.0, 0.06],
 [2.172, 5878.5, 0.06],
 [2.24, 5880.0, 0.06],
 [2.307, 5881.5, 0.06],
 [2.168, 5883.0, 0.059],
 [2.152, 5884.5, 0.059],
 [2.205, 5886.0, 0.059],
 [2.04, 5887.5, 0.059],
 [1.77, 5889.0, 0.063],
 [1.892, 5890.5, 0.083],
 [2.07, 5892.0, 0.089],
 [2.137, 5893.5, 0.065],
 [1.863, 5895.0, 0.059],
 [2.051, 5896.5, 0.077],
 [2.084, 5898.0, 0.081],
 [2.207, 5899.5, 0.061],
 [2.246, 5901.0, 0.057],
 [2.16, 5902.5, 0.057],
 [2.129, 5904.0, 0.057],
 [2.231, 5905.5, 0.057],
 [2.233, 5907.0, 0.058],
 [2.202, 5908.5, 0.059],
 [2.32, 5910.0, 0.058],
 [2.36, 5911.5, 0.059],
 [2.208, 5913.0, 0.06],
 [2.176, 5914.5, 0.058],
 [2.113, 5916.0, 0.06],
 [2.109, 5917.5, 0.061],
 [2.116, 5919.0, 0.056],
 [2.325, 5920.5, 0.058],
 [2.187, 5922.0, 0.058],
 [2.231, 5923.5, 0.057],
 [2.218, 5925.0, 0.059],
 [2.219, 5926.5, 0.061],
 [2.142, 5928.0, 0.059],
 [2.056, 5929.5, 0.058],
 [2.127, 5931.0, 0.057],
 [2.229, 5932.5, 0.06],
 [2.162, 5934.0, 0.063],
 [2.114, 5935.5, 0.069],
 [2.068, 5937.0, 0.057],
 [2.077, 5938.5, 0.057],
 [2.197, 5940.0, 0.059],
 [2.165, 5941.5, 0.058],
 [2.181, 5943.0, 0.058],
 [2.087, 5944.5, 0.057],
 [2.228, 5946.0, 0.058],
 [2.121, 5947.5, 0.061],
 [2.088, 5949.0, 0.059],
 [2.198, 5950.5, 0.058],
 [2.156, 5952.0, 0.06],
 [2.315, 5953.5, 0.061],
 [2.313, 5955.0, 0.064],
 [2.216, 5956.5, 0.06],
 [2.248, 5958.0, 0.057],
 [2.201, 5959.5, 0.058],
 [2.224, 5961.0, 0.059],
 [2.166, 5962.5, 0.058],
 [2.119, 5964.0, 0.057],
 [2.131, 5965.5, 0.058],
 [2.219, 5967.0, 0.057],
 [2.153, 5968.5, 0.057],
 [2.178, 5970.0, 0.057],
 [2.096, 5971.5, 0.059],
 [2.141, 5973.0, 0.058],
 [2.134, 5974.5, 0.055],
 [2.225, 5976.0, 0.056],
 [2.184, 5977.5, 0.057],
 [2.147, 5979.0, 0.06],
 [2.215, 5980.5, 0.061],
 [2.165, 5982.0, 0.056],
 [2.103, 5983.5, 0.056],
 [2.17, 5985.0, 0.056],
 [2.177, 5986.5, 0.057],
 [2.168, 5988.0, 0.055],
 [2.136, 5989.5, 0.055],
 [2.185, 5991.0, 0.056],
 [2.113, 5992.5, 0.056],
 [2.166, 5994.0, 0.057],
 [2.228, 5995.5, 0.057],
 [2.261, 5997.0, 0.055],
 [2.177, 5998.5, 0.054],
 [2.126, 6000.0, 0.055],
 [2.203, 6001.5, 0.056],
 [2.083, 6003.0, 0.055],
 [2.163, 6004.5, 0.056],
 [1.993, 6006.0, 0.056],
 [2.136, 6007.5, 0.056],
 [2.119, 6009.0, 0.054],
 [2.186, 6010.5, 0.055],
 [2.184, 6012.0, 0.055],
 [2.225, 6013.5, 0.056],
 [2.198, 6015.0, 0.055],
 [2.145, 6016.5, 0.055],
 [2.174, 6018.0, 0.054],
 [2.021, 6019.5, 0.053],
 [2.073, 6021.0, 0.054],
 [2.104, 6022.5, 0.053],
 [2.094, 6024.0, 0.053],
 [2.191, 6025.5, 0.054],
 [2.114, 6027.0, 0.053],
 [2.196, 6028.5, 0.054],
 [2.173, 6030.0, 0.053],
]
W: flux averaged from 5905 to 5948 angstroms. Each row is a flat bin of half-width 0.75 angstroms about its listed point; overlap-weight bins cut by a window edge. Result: 2.18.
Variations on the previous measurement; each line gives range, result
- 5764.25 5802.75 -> 2.33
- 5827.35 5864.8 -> 2.25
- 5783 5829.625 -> 2.3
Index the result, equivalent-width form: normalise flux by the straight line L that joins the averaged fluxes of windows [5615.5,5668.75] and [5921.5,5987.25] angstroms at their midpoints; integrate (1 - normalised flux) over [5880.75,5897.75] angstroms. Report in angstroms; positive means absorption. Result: 1.1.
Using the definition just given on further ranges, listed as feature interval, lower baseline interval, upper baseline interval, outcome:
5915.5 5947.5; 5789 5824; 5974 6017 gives 0.8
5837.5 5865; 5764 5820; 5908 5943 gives 0.2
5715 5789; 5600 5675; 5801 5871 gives -1.1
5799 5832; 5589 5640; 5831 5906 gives -1.2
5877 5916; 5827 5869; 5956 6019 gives 1.2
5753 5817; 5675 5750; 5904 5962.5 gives -1.0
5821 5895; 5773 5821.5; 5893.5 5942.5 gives 1.2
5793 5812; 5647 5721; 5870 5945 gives -0.5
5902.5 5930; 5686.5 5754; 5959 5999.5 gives 0.1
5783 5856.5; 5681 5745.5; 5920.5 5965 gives -0.7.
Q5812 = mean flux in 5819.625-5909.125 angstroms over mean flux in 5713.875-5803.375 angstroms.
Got 0.9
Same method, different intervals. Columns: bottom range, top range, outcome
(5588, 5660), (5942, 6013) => 0.93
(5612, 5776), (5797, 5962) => 0.95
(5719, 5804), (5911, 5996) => 0.94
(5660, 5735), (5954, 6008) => 0.93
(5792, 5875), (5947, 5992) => 0.96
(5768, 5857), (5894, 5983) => 0.95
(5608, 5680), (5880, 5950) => 0.92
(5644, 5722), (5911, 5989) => 0.93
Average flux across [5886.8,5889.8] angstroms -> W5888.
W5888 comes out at 1.9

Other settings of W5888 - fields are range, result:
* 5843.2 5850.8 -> 2.17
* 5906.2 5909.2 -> 2.22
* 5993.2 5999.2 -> 2.21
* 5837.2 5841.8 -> 2.23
